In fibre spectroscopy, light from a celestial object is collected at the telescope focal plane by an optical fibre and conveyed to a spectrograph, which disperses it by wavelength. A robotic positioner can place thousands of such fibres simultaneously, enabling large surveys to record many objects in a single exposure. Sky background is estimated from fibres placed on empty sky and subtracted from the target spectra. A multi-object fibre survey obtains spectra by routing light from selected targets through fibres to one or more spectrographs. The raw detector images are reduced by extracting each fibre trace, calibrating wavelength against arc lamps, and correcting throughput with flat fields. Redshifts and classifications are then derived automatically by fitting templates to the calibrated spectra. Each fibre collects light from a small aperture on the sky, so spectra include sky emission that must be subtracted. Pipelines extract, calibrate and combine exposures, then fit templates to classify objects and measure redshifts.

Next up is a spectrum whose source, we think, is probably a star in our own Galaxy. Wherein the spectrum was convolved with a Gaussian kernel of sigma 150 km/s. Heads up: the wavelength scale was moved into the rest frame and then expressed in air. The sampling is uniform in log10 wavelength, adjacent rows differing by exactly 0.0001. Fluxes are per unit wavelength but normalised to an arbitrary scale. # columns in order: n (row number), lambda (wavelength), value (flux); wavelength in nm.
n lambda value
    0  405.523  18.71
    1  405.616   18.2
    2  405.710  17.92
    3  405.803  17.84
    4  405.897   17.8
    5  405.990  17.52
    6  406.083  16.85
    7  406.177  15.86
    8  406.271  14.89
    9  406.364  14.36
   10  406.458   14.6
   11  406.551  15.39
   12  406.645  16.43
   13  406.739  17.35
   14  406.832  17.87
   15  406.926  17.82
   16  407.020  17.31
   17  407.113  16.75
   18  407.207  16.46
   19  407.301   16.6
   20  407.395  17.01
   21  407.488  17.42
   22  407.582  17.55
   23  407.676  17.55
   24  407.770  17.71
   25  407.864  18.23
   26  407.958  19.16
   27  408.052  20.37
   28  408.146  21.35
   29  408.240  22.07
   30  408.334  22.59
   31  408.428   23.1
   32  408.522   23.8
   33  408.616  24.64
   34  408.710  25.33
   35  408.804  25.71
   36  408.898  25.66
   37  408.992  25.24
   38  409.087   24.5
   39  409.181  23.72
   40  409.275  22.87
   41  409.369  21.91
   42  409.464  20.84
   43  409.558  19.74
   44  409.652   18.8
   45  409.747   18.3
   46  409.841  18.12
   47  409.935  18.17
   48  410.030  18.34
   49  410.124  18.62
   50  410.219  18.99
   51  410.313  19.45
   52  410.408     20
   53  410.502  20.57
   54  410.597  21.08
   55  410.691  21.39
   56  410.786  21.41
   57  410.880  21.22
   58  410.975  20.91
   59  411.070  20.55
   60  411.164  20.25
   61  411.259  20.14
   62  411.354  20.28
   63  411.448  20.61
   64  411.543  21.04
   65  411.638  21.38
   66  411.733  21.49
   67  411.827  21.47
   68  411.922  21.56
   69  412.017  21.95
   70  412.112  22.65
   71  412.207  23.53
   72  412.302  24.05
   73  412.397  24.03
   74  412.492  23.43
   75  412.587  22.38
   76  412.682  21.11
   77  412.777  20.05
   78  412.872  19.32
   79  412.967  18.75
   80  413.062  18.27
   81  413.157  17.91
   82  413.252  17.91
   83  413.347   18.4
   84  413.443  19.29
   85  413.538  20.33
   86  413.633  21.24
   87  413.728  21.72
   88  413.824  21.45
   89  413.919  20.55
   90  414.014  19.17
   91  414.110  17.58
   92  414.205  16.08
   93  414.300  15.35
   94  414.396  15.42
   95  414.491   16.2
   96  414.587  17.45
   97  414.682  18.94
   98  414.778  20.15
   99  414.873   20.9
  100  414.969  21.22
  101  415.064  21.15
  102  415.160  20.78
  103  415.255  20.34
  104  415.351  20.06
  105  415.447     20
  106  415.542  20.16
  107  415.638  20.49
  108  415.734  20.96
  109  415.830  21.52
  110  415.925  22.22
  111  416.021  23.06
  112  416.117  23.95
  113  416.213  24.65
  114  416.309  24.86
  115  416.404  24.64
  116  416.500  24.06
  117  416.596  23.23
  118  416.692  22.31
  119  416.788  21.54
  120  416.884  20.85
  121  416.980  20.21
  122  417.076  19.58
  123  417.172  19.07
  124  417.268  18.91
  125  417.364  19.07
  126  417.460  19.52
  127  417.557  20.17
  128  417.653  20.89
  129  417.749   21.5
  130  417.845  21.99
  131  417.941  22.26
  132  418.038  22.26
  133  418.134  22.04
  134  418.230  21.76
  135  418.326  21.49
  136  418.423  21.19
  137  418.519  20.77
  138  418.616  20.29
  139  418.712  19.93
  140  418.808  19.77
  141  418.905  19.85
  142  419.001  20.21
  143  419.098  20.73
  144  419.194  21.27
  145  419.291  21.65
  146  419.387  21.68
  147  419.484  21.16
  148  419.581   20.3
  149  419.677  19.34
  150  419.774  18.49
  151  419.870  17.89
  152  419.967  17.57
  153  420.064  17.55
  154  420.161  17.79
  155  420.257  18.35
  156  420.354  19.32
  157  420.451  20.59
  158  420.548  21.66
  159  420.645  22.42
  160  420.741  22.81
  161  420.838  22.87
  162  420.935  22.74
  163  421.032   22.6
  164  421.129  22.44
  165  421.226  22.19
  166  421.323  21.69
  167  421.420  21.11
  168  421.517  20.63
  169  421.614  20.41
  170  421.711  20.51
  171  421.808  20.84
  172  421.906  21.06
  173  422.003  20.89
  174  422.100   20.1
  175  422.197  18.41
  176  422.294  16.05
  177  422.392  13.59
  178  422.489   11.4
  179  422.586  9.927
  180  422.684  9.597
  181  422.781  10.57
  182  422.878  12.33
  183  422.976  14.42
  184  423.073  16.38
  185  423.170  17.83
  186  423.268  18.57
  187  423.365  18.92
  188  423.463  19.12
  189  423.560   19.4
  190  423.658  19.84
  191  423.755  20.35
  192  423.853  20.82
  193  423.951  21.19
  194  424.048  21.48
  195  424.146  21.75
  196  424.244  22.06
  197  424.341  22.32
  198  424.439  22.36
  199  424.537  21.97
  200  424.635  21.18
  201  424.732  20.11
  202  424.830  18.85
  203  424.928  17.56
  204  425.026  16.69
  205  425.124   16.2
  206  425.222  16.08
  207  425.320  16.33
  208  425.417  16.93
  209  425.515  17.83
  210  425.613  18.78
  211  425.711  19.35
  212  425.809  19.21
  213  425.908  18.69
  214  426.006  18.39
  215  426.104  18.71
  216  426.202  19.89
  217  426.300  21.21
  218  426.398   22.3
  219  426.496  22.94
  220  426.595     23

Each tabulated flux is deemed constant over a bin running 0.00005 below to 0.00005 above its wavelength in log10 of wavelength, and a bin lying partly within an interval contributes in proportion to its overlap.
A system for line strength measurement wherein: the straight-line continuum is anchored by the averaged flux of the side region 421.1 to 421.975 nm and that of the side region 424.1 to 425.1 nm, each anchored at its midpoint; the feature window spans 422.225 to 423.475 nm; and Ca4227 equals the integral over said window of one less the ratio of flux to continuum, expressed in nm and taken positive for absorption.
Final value 0.38 nm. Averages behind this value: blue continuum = 21.2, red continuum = 20.4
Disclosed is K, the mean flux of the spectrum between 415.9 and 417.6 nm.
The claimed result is 21.8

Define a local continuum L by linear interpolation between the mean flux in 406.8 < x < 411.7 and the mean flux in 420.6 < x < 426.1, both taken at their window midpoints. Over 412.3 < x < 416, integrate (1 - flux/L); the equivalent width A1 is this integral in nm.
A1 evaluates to 0.00 nm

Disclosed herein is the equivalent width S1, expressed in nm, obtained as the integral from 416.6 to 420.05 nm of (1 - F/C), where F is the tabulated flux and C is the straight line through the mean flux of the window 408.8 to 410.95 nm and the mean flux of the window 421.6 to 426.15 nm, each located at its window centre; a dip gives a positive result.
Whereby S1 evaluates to -0.22 nm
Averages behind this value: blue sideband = 21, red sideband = 18.2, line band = 20.5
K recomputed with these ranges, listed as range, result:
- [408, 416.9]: 21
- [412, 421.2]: 20.6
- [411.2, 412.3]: 21.6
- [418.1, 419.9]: 20.5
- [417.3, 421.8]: 20.7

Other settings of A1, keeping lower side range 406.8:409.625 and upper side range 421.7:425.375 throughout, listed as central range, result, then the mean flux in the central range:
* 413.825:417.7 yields -0.212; 20.4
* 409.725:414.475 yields -0.022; 20.1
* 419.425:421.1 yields -0.146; 20.2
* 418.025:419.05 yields -0.103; 20.8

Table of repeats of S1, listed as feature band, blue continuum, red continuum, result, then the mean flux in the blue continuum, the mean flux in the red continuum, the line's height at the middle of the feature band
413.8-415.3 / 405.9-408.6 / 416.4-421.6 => 0.07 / 18.1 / 20.8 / 19.8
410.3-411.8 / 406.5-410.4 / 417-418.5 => -0.04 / 20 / 20.8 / 20.2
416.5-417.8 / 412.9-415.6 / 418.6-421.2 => -0.05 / 19.2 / 20.4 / 19.8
